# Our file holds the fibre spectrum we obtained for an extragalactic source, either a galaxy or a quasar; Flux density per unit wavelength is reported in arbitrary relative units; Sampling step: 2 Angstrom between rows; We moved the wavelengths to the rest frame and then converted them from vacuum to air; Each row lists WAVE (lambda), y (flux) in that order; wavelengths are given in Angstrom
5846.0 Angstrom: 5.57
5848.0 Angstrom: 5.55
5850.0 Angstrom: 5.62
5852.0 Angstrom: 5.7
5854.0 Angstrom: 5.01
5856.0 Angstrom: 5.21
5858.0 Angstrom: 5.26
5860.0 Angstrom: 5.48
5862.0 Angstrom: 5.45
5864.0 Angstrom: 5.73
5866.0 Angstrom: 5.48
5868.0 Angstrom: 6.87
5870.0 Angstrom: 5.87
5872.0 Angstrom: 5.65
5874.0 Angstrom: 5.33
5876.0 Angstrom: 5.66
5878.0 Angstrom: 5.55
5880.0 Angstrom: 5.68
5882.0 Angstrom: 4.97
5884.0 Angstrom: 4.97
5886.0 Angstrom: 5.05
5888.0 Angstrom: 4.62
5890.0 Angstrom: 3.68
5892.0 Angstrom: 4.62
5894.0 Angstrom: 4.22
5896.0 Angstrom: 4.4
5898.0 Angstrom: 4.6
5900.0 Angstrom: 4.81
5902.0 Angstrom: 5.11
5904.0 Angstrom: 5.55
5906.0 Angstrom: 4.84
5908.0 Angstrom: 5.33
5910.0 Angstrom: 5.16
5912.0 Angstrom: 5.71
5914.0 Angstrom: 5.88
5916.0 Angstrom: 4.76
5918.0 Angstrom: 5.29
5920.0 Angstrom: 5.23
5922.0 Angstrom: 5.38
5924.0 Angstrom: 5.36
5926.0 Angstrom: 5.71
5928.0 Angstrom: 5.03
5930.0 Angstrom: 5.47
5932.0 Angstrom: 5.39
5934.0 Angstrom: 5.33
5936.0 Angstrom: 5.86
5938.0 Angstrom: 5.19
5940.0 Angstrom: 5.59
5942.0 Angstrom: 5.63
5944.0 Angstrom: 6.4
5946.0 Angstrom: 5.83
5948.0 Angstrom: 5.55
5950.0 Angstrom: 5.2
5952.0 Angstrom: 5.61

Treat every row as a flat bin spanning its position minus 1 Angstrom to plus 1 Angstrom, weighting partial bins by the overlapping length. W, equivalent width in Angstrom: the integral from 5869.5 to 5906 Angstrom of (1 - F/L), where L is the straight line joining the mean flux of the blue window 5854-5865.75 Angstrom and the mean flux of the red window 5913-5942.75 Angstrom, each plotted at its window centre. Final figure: 2.68 Angstrom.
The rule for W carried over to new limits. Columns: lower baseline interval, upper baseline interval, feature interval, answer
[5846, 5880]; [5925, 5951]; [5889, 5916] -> 3.20 Angstrom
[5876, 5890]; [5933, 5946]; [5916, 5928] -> 0.40 Angstrom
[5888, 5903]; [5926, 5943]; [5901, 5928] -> -1.97 Angstrom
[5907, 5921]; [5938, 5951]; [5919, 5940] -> 0.37 Angstrom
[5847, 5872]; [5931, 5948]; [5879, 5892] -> 1.86 Angstrom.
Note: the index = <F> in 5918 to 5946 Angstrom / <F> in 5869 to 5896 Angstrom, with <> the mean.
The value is 1.09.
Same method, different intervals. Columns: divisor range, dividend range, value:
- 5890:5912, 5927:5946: 1.15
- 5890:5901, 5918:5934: 1.20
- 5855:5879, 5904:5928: 0.95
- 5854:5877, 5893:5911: 0.87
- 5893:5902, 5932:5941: 1.20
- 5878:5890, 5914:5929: 1.06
